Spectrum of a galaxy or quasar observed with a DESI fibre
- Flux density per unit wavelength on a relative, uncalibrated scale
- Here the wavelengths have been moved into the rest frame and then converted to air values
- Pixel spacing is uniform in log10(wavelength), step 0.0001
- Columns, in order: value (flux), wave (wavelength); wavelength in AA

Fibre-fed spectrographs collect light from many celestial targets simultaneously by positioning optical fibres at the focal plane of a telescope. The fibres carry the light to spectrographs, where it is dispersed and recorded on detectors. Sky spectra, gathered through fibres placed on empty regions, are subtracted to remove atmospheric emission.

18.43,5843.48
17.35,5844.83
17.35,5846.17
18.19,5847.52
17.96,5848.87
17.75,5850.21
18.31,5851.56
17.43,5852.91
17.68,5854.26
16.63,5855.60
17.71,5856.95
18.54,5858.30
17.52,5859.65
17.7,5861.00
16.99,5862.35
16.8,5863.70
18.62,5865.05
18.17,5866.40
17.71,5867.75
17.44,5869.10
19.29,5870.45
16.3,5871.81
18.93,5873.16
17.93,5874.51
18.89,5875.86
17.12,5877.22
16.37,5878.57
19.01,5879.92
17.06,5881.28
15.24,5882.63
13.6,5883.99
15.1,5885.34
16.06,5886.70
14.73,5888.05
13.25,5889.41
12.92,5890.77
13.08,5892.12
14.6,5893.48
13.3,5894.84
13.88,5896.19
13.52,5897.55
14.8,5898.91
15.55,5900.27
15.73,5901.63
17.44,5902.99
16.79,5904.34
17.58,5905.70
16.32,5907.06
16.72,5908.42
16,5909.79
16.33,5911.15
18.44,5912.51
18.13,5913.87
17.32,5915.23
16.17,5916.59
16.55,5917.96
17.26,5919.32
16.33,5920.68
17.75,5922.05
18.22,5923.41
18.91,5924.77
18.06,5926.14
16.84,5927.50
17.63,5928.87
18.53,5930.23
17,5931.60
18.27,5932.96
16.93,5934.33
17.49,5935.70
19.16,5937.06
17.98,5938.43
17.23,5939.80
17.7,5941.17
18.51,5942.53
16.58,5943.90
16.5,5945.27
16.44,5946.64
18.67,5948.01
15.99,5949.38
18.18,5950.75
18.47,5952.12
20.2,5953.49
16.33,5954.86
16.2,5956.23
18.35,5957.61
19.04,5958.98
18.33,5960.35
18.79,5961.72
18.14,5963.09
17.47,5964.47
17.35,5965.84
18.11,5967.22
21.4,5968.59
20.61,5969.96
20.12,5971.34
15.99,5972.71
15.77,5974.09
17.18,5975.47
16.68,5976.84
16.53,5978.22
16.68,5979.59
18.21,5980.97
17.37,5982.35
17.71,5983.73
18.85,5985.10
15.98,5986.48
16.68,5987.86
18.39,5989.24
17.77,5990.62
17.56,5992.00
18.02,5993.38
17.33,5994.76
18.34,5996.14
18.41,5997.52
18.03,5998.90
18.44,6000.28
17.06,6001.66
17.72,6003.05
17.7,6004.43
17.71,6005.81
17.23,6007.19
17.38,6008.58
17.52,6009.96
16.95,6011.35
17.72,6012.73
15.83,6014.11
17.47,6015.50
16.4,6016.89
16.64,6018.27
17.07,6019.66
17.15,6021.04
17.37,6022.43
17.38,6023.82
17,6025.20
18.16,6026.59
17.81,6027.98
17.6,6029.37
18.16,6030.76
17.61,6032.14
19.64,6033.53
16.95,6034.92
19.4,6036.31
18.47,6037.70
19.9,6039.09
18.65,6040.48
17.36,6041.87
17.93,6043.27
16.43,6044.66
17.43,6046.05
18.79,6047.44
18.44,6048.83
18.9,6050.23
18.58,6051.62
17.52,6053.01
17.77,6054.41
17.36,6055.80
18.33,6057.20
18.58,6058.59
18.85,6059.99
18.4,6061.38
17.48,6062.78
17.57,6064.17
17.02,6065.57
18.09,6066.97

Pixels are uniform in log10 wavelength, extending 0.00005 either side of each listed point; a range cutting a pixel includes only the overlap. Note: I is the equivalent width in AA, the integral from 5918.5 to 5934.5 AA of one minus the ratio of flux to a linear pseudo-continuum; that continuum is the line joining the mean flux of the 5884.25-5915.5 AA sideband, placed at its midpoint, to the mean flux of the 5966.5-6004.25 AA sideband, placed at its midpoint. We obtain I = -1.4 AA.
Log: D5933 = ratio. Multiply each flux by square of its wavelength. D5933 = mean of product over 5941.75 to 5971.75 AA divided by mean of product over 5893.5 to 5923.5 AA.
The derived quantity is 1.1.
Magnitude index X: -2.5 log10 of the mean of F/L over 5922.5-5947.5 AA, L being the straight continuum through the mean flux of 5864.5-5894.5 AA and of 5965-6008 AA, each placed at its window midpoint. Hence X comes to -0.04 mag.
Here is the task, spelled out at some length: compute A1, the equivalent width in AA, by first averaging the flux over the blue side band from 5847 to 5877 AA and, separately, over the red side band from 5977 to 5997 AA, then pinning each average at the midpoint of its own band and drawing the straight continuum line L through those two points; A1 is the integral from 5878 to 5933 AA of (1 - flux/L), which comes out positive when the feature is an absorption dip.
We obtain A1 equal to 4.60 AA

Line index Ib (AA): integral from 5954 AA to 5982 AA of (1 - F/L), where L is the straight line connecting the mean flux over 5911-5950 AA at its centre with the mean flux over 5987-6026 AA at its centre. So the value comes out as -0.7 AA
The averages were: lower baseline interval 17.5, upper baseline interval 17.4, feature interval 17.9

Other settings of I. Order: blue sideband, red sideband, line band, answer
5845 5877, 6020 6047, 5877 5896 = 3.0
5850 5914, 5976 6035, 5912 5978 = -2.9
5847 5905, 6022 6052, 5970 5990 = 0.2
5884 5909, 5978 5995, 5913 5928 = -1.7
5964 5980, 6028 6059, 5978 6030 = 1.5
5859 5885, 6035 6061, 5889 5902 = 2.6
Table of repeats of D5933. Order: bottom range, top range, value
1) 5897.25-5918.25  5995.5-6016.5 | 1.10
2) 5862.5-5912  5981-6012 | 1.13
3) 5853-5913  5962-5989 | 1.11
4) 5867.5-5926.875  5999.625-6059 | 1.13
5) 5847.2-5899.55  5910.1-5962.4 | 1.09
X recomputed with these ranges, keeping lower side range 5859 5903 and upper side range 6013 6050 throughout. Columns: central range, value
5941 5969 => -0.06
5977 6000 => -0.02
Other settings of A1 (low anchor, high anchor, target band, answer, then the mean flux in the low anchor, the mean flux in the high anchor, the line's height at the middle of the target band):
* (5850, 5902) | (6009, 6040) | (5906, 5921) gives -0.1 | 16.4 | 17.7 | 16.7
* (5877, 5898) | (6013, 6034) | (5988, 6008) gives -1.0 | 14.9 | 17.4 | 16.9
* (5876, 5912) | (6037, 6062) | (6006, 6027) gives 0.6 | 15.5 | 18.2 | 17.6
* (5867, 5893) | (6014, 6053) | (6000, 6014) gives 0.1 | 16.3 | 17.8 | 17.6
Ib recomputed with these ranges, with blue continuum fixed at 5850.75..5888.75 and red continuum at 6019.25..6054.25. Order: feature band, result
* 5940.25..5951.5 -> 0.2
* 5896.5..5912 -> 1.2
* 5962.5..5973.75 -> -0.6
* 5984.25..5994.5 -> 0.1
